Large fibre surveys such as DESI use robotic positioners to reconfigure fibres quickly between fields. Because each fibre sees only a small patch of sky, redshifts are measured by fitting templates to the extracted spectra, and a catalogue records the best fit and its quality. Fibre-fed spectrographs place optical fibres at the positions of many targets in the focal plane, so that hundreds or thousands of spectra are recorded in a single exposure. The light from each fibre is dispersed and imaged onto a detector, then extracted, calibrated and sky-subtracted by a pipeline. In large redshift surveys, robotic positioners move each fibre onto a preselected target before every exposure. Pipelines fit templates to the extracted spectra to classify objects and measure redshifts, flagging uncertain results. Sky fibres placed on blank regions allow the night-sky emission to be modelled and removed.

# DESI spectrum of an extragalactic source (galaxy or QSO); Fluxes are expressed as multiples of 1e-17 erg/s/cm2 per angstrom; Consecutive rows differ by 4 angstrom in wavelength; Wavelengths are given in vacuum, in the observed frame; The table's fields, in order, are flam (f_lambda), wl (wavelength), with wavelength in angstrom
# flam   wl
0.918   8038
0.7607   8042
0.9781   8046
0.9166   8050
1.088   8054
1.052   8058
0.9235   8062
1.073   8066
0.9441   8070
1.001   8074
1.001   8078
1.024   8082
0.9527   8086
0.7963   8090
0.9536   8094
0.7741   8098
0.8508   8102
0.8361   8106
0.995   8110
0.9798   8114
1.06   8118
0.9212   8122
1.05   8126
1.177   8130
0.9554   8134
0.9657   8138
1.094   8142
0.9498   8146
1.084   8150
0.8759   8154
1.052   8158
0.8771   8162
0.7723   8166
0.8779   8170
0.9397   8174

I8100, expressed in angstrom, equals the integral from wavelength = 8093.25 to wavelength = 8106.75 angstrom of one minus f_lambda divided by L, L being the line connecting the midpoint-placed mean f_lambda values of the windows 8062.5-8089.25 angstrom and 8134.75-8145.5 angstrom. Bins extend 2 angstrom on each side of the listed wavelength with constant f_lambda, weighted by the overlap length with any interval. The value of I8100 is 2.0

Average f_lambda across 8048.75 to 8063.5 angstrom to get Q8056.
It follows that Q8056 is 1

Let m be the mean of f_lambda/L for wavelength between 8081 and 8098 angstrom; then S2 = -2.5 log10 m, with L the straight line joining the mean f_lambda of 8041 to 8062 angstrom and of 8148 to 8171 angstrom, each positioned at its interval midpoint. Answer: 0.05 mag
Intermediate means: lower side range 0.965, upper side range 0.925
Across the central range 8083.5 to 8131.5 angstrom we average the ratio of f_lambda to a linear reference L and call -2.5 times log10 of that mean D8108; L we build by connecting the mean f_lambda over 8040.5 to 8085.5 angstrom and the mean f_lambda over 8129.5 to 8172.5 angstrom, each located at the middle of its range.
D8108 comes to 0.03 mag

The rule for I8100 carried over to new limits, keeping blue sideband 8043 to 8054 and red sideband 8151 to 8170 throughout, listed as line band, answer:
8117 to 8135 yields -2.28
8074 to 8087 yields -0.78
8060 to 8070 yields -0.42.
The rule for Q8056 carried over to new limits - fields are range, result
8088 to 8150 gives 0.961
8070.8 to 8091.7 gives 0.957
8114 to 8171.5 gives 0.98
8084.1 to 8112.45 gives 0.881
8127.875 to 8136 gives 1.07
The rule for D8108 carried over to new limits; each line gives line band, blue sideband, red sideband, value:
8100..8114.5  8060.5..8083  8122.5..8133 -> 0.150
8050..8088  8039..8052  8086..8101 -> -0.150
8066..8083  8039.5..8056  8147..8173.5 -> -0.076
